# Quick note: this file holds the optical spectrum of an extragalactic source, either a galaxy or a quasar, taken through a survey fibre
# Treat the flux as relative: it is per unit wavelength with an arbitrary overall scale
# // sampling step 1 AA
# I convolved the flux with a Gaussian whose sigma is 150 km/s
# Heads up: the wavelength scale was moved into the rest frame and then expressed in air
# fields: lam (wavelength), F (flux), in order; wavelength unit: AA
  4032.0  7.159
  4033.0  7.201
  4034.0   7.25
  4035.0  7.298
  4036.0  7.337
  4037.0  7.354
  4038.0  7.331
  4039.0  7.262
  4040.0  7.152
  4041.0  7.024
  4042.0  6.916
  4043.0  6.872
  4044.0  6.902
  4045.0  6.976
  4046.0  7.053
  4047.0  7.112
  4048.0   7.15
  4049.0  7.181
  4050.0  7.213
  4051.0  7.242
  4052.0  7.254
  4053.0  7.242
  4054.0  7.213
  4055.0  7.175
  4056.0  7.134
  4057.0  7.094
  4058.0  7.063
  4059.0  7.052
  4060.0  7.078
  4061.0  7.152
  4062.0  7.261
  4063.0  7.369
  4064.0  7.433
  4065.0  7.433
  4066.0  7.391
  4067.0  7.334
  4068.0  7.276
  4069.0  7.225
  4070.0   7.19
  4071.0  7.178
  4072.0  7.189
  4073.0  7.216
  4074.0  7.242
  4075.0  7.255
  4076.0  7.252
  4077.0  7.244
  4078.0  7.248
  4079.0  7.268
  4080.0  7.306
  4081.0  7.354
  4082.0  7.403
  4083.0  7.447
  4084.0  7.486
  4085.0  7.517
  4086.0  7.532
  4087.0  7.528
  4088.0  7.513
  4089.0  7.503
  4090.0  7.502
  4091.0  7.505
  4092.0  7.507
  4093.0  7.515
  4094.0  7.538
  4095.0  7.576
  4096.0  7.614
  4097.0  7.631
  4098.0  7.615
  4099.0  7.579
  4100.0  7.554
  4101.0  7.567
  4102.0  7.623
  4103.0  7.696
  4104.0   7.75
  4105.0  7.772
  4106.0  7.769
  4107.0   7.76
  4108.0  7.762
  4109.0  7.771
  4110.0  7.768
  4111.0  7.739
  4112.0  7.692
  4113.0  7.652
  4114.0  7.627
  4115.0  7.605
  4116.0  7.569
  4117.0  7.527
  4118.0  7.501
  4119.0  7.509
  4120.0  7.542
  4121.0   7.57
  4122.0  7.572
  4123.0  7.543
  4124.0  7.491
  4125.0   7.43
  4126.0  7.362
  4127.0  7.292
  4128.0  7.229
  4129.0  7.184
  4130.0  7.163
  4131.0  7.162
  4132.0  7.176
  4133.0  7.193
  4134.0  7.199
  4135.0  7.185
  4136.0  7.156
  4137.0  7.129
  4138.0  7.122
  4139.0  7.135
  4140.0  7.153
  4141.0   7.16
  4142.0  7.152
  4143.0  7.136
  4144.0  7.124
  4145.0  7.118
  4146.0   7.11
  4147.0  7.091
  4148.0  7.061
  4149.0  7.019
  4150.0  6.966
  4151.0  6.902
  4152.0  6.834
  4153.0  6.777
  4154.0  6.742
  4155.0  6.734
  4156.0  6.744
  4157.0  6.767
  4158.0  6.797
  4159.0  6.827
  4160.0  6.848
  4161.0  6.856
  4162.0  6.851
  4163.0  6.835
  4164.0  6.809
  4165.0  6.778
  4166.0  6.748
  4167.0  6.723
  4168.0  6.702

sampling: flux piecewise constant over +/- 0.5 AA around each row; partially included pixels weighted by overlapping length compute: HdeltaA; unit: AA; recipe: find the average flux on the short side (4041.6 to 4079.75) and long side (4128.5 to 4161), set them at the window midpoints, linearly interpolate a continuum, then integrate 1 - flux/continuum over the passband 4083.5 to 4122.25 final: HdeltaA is -2.7 AA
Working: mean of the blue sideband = 7.19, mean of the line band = 7.6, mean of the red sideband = 7.02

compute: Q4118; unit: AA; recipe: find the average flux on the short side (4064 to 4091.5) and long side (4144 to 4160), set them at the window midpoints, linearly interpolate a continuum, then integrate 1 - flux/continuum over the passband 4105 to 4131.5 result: -1.58 AA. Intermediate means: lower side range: 7.35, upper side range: 6.9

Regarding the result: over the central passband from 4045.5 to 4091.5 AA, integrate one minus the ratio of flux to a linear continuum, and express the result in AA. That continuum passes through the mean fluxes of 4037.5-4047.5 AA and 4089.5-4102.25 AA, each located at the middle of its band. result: 0.1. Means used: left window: 7.06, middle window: 7.28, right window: 7.56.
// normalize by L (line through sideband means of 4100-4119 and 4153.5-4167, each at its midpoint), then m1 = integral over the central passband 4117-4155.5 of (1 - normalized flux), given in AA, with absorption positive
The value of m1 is 0.11 AA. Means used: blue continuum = 7.67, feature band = 7.19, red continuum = 6.79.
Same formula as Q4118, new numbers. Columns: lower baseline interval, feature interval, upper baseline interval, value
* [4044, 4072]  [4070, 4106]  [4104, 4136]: -0.60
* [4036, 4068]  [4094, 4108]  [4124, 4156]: -1.01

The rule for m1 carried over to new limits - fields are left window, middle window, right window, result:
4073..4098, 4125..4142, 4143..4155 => -0.3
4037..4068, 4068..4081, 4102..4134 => 0.1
